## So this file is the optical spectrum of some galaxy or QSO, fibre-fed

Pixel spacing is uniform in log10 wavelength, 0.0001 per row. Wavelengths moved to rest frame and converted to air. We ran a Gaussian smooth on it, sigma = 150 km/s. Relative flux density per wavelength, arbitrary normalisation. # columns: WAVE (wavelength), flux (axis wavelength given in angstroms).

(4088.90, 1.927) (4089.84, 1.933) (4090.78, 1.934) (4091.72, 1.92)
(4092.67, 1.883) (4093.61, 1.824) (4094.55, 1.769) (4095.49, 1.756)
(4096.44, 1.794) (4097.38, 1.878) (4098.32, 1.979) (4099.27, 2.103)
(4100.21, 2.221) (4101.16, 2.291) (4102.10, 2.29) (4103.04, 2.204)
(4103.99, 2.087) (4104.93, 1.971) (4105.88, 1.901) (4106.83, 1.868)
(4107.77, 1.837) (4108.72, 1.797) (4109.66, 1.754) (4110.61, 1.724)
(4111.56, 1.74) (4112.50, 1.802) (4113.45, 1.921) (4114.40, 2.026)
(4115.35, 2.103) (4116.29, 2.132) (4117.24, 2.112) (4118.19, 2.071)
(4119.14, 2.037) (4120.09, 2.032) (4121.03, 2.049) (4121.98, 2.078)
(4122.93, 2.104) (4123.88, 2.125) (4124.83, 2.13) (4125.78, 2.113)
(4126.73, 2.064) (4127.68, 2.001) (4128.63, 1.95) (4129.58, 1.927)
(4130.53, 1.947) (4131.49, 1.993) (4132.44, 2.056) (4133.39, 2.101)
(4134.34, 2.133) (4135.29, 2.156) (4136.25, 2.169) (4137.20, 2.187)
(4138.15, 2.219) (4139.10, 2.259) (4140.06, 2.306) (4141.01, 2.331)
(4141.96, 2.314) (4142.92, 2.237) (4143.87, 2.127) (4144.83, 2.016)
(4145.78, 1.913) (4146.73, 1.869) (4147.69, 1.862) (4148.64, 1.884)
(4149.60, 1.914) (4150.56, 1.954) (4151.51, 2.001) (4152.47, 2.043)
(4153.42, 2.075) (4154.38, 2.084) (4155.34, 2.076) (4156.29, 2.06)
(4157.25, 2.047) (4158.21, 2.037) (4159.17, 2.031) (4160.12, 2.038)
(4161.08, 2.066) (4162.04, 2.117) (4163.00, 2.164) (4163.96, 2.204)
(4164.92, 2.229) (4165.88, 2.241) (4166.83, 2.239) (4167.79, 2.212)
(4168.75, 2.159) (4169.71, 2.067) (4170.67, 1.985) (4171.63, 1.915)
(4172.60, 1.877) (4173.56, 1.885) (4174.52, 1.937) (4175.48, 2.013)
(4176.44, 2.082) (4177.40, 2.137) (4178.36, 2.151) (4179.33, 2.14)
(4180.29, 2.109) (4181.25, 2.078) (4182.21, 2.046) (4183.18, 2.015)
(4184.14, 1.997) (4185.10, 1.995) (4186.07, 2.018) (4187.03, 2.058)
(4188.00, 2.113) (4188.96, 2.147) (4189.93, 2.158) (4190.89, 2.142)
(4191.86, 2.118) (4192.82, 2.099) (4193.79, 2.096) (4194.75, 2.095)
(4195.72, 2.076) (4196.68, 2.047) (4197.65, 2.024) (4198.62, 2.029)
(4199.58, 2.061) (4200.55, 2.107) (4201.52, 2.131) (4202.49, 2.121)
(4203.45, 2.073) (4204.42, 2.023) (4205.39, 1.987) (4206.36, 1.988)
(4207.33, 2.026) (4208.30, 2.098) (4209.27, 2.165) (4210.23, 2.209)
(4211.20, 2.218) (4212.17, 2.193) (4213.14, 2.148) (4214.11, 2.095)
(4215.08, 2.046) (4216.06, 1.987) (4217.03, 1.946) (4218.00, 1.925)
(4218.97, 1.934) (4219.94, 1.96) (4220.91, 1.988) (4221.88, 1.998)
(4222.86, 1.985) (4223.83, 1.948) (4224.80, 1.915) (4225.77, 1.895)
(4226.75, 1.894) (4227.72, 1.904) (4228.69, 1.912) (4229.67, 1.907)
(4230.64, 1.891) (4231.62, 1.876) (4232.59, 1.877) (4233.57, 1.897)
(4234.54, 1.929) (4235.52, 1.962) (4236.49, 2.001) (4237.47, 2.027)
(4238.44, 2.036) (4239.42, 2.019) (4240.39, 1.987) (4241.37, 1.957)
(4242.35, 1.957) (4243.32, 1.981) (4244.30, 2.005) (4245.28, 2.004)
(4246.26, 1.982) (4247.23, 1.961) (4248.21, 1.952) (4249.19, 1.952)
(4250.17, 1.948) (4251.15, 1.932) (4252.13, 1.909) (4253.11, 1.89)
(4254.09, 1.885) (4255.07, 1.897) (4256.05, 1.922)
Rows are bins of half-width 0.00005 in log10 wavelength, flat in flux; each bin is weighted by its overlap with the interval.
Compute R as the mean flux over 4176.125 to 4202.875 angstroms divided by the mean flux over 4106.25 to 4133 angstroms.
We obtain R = 1.05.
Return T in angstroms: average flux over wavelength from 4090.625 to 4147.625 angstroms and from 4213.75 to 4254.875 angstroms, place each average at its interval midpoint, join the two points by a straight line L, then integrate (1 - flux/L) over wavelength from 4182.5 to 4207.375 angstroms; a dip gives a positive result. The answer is -1.1 angstroms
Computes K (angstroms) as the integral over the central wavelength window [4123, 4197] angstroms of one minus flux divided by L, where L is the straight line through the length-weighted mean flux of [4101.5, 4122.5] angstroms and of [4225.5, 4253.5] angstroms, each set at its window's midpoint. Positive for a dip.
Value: -4.1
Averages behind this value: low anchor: 1.98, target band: 2.08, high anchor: 1.95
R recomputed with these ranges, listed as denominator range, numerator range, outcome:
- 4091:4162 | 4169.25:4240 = 1.00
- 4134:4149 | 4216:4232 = 0.91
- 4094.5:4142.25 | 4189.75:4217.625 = 1.02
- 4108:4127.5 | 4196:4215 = 1.05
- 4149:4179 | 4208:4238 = 0.96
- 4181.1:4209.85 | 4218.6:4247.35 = 0.94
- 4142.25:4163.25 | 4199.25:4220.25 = 1.02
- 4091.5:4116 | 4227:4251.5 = 1.01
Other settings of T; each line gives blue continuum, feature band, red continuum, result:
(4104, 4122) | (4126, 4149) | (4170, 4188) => -1.3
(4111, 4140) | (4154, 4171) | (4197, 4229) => -0.6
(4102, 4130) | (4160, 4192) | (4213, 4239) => -1.8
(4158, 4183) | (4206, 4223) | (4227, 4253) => -0.4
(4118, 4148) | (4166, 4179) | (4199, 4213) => 0.2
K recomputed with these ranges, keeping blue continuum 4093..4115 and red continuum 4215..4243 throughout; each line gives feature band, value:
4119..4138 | -1.29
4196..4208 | -0.65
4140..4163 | -1.36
